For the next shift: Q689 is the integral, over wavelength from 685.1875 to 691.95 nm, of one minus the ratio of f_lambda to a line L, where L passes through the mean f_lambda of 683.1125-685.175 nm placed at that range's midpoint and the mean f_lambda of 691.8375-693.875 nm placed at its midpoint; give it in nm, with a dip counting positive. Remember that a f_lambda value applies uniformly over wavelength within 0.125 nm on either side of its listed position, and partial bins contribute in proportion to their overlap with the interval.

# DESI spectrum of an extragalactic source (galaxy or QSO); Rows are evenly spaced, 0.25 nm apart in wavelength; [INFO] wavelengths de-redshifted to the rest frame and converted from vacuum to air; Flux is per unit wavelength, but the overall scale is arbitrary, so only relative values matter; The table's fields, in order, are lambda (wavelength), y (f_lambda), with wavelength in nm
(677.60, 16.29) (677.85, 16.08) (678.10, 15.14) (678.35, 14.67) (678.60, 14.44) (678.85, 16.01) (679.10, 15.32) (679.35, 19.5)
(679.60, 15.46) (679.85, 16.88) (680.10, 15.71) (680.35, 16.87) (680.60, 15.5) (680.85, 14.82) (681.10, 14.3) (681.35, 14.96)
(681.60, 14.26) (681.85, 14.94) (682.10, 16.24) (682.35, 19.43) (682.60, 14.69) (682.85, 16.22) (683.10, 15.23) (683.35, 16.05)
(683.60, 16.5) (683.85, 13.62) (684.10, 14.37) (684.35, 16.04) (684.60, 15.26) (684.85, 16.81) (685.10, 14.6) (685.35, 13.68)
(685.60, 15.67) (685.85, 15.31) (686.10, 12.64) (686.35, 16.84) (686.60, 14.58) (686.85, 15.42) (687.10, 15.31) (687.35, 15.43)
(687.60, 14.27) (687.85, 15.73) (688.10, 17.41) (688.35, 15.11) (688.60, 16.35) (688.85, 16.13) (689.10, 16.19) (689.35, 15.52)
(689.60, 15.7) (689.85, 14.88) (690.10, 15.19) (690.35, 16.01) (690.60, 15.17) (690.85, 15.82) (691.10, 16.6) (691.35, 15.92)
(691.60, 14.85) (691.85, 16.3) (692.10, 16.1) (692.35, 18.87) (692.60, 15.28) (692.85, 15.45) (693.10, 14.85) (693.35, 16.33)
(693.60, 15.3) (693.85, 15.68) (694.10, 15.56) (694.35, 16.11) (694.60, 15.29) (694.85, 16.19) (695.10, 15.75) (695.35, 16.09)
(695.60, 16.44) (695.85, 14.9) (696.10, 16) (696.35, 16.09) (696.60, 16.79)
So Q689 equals 0.11 nm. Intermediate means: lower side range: 15.4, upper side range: 16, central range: 15.5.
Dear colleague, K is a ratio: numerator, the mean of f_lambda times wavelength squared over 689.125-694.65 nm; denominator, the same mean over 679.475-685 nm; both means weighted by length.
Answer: 1.0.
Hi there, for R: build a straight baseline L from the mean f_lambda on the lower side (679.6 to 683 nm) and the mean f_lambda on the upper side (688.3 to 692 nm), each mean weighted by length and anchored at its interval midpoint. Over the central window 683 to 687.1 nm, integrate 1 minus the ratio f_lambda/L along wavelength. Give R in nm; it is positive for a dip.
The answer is 0.148 nm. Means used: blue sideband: 15.7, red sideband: 15.7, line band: 15.2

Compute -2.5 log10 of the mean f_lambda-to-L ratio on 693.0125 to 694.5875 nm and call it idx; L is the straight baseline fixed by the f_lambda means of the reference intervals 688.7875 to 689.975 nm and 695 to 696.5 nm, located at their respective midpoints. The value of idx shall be 0.013 mag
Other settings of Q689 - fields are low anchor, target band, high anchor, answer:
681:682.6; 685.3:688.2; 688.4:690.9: 0.08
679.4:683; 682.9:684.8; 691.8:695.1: 0.05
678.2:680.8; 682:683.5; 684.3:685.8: -0.07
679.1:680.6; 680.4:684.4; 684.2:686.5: 0.12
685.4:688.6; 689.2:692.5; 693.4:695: -0.08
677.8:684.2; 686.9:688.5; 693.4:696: 0.02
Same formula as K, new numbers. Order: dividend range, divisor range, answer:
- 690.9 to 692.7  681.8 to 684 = 1.05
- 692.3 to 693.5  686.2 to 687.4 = 1.05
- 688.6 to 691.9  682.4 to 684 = 1.03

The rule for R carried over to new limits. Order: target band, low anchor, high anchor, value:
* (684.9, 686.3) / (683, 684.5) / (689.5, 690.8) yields 0.063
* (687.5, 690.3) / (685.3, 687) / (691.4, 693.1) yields -0.049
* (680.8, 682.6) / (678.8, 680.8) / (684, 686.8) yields 0.044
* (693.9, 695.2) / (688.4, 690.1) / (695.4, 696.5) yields 0.007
